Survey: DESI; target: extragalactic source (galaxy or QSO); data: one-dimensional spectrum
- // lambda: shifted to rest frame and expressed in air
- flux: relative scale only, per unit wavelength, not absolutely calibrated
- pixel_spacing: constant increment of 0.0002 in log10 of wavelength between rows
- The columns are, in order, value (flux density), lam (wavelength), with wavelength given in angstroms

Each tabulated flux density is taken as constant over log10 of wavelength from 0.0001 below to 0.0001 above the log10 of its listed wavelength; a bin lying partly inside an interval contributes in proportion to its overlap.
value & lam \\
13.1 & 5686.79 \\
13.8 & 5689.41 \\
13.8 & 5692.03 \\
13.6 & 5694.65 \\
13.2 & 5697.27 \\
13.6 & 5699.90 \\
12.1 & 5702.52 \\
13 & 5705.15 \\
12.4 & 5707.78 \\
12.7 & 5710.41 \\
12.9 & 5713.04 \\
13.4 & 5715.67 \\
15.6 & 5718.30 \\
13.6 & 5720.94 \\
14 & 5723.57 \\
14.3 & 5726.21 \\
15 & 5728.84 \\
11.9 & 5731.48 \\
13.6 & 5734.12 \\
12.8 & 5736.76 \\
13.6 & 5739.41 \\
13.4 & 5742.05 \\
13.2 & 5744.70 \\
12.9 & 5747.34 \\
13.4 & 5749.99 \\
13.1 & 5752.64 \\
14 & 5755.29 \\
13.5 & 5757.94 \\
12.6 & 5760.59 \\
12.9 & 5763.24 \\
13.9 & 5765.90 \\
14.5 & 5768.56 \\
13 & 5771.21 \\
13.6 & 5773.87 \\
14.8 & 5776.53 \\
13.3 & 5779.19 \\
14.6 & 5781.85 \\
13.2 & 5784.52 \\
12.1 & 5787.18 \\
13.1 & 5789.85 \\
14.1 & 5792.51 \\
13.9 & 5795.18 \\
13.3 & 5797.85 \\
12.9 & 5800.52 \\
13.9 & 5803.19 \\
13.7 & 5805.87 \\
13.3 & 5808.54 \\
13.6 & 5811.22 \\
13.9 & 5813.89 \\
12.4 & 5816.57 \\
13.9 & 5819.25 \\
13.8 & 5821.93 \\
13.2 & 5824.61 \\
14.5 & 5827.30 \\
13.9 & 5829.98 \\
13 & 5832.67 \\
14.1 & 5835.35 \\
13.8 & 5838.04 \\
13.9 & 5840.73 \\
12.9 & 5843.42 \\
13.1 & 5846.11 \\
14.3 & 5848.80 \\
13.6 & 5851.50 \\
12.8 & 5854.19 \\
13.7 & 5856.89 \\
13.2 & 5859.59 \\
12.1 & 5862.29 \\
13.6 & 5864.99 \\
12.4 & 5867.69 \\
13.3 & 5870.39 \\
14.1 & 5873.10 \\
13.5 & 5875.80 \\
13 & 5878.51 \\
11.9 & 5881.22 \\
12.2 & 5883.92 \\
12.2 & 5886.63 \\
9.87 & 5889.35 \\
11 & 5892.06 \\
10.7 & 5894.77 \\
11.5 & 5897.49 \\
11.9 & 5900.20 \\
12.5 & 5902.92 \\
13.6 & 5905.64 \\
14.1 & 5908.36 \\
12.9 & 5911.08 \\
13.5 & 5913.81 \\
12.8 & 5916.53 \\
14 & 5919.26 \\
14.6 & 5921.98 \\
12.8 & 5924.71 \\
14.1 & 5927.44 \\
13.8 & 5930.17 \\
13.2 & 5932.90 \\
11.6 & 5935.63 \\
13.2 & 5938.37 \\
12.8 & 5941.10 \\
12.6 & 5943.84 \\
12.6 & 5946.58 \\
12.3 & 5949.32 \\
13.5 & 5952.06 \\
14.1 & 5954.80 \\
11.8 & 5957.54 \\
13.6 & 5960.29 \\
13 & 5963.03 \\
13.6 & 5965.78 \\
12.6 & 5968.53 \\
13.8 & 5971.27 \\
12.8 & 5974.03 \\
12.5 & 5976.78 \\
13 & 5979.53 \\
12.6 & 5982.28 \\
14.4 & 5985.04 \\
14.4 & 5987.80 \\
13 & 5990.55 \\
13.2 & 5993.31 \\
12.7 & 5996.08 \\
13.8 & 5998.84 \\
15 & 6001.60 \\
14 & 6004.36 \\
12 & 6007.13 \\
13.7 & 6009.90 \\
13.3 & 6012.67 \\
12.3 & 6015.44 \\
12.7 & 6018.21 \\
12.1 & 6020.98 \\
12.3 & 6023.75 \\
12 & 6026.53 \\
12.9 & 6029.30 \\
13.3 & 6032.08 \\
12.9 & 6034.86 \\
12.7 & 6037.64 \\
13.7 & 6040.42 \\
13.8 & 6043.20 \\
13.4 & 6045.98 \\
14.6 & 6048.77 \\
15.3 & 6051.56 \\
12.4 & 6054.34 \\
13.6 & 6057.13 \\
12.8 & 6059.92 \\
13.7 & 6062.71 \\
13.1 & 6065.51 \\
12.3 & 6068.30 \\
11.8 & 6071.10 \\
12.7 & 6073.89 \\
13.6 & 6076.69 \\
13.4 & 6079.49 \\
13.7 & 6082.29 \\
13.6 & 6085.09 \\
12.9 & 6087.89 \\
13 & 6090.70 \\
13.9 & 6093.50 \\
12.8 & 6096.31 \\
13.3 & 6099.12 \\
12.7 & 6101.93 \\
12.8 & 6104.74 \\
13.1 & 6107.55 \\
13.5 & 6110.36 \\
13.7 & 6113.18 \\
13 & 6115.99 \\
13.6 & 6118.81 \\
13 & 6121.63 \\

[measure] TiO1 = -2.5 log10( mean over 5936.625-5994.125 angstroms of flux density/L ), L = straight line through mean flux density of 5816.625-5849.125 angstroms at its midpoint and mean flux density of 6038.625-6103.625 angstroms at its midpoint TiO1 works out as 0.03 mag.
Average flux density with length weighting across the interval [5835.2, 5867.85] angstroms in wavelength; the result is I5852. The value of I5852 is 13.4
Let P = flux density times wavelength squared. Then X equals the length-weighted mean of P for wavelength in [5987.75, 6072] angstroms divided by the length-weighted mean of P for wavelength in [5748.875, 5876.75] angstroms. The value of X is 1.05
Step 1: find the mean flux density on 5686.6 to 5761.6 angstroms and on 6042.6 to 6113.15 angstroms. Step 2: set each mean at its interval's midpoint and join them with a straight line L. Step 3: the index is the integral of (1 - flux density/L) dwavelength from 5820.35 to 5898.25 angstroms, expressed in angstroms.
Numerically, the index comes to 2.33 angstroms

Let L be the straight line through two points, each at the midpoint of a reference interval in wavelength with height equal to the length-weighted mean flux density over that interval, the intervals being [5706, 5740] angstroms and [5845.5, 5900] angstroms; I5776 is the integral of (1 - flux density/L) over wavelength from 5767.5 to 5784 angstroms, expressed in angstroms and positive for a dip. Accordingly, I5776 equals -0.9 angstroms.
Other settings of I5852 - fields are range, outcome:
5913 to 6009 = 13.2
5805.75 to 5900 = 13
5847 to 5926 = 12.8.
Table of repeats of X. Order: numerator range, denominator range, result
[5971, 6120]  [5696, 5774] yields 1.10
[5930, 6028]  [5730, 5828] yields 1.04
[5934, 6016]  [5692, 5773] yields 1.07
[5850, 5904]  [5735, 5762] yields 0.98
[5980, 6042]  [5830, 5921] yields 1.07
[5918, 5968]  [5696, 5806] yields 1.05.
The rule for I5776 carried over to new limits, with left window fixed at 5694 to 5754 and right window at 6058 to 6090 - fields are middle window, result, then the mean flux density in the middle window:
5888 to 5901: 2.2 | 11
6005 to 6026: 0.7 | 12.6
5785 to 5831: -0.7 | 13.5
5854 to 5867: 0.2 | 13.1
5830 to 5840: -0.3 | 13.7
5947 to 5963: 0.2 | 13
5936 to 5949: 0.5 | 12.7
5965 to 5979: 0.1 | 13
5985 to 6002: -0.7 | 13.7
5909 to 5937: -0.3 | 13.3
